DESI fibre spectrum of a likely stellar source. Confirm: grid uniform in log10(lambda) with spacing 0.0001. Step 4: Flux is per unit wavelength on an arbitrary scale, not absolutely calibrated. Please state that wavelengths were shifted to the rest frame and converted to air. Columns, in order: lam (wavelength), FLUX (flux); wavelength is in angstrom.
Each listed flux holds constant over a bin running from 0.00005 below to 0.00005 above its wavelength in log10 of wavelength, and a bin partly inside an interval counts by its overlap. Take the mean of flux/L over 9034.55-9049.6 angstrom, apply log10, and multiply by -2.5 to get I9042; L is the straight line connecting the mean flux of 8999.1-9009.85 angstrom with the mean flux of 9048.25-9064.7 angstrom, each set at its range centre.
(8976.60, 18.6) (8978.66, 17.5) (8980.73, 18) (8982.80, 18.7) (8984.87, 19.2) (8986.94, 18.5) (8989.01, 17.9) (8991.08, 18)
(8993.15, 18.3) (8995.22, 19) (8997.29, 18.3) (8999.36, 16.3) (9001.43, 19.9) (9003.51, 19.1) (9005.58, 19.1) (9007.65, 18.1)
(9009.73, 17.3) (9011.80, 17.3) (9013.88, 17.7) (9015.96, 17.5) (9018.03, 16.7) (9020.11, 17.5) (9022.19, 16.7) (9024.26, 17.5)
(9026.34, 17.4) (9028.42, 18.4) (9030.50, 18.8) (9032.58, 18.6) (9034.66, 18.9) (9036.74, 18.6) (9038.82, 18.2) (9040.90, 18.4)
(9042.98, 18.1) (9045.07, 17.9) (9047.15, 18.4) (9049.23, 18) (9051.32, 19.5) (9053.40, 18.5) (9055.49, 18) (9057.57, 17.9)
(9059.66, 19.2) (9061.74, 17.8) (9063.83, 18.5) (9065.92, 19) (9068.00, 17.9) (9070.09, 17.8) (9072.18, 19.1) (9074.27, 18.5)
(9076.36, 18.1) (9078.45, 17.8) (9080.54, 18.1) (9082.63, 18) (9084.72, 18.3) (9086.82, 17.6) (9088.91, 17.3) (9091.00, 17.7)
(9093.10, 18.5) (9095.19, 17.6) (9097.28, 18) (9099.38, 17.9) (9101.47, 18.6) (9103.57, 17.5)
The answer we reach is 0.01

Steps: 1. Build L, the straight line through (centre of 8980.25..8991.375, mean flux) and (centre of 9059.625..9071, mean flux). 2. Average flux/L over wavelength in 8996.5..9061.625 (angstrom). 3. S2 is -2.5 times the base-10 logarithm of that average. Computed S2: 0.014 mag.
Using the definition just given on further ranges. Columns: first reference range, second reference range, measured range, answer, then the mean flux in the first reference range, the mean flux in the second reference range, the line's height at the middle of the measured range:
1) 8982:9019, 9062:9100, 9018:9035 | 0.017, 18.2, 18.1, 18.1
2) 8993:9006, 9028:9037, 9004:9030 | 0.058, 18.6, 18.7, 18.6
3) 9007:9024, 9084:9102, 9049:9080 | -0.041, 17.3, 17.9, 17.7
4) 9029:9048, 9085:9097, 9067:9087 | -0.010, 18.4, 17.8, 18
